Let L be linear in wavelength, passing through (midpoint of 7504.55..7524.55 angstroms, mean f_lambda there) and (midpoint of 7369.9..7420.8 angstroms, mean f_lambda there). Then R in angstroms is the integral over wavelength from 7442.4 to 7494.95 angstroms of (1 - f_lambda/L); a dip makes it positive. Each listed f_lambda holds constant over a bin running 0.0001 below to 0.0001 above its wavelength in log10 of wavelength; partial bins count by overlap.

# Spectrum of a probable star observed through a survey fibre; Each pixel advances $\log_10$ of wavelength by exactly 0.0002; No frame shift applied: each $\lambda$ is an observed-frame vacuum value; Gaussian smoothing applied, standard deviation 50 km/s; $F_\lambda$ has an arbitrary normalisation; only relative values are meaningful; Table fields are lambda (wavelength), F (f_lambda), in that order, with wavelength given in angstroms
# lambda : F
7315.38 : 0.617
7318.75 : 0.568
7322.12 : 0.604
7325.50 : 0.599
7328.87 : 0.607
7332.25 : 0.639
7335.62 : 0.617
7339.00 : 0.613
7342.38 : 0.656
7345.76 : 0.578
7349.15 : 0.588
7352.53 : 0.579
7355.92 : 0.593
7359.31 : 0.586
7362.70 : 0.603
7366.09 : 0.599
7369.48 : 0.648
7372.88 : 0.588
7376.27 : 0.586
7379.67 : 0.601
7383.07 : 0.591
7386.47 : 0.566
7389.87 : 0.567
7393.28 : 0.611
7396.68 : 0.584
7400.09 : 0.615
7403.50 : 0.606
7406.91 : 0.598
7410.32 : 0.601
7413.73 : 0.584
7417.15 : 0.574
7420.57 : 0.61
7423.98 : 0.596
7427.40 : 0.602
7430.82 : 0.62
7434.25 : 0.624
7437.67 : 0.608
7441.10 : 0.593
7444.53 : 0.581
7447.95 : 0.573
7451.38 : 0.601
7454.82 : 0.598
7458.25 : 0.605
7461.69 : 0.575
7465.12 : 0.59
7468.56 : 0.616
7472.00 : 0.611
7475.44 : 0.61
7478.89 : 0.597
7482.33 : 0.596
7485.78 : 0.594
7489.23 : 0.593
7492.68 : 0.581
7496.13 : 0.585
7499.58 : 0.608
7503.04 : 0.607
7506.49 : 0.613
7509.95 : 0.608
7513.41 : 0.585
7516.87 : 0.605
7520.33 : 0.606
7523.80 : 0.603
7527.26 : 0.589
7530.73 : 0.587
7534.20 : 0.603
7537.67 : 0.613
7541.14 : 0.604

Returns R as 0.4 angstroms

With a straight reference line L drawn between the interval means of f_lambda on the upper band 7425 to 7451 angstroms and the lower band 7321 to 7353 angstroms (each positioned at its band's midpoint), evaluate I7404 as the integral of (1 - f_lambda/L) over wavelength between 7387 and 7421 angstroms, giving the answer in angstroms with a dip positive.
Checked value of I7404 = 0.55 angstroms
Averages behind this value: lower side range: 0.609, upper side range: 0.6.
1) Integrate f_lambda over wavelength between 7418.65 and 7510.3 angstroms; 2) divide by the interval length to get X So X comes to 0.6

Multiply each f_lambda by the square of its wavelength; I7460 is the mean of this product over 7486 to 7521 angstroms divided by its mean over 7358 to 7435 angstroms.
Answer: 1.0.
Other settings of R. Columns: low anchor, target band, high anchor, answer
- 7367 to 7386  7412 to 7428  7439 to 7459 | 0.1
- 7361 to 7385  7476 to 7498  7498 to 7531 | 0.4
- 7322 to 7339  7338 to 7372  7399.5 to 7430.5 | 0.3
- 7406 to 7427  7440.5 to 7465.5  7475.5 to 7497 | 0.2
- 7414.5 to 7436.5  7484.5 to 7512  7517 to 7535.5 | 0.0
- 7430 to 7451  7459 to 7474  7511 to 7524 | 0.0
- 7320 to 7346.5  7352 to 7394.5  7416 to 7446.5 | 1.1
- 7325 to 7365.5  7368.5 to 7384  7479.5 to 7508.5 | 0.1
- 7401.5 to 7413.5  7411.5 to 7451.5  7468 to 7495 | 0.2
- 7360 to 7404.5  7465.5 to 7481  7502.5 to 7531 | -0.2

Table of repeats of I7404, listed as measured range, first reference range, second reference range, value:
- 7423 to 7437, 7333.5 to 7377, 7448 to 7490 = -0.3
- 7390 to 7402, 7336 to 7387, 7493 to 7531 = 0.0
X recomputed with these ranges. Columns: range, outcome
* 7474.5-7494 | 0.595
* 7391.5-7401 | 0.602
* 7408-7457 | 0.598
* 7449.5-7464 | 0.594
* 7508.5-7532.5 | 0.597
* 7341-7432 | 0.597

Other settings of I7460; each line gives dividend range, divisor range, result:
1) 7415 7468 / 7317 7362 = 1.02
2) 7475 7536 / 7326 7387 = 1.03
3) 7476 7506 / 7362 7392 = 1.03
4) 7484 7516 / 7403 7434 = 1.02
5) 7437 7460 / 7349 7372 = 1.01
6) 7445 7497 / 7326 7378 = 1.01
